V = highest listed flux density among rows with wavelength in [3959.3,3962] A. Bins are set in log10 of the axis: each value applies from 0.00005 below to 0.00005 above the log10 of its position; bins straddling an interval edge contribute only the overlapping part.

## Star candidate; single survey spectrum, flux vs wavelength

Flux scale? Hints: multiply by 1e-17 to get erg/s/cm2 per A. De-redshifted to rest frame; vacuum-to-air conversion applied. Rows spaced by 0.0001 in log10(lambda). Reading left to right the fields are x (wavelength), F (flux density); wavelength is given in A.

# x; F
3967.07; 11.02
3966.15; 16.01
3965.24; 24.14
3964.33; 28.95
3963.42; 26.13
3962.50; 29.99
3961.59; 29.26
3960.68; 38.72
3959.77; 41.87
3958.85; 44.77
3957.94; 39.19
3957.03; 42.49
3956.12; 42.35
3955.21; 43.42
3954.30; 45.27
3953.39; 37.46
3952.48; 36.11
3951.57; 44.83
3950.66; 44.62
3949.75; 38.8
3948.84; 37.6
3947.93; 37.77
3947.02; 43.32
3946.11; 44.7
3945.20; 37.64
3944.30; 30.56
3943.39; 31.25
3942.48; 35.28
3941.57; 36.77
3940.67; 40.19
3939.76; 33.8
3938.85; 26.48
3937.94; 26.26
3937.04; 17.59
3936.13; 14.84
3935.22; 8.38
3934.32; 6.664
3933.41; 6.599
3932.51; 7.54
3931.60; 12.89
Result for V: 41.87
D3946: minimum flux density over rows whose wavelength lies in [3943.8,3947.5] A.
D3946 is 30.56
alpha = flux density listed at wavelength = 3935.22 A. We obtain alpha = 8.38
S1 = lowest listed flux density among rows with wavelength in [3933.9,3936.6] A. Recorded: 6.664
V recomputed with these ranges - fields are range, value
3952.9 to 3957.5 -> 45.27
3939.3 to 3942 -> 40.19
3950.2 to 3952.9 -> 44.83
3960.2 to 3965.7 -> 38.72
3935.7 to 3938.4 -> 26.26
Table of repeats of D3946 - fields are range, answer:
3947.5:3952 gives 37.6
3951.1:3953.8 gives 36.11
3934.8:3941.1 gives 8.38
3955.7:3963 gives 29.26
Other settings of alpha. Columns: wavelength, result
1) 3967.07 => 11.02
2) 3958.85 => 44.77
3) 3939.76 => 33.8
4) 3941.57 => 36.77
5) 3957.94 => 39.19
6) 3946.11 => 44.7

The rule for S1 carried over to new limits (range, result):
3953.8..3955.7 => 43.42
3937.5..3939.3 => 26.26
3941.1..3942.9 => 35.28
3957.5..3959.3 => 39.19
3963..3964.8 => 26.13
